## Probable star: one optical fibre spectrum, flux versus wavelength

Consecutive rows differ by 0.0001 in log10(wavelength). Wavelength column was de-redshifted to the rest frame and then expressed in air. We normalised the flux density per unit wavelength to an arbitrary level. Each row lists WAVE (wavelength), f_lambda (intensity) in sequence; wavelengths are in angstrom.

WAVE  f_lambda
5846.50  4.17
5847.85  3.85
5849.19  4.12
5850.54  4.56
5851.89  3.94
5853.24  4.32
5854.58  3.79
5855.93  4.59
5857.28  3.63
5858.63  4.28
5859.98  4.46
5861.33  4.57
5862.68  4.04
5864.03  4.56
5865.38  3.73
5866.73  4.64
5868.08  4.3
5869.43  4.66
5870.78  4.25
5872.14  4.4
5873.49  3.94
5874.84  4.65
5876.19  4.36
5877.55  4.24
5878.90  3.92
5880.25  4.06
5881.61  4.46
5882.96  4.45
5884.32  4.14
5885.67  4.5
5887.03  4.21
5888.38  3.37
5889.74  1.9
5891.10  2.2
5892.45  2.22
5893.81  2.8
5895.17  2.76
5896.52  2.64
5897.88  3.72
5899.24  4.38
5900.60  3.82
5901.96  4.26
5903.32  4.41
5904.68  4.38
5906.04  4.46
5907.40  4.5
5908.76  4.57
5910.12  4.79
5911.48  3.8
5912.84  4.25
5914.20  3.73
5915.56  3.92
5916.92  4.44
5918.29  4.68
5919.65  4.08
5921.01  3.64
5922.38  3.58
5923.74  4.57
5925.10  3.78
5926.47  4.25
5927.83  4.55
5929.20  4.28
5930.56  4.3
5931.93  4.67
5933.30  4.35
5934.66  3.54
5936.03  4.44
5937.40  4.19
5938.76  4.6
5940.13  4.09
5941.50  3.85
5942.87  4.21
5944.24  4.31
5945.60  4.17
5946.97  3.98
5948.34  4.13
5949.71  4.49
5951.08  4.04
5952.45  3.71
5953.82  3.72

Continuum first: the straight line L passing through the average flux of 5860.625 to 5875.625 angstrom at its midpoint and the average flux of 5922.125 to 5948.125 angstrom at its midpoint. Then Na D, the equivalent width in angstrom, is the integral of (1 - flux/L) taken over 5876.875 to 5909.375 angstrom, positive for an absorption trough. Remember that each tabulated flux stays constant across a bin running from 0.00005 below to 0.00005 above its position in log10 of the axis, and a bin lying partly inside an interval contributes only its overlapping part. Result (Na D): 4.0 angstrom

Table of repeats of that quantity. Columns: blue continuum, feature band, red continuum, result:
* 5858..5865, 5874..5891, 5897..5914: 1.4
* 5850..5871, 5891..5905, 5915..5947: 2.6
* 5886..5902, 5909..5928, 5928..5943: -1.8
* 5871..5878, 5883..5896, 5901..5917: 3.4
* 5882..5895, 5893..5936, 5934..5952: -4.0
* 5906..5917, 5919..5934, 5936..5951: 0.2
